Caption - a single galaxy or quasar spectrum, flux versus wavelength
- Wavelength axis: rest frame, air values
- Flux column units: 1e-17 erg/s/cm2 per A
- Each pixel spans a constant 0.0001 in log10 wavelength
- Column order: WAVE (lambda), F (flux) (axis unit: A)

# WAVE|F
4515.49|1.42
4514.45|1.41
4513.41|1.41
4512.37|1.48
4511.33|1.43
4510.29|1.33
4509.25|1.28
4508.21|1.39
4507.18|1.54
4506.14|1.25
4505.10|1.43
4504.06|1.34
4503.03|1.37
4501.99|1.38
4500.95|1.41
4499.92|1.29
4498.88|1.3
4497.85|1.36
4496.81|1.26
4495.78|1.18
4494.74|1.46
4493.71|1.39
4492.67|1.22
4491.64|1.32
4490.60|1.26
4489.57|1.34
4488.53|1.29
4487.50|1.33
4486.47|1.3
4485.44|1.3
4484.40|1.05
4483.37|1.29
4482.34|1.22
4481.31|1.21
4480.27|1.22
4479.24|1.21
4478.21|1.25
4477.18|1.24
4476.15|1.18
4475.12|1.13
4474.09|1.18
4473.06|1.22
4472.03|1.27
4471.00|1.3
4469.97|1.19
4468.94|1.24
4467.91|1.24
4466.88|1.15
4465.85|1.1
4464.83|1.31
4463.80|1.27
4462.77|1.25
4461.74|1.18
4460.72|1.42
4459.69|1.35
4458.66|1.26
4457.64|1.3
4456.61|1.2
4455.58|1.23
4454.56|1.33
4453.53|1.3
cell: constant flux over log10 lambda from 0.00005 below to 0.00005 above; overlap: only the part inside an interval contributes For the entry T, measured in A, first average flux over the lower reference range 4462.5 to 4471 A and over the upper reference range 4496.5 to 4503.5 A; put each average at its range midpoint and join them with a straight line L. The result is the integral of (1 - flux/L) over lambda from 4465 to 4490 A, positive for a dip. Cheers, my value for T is 0.6 A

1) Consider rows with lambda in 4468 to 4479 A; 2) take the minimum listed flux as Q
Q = 1.13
